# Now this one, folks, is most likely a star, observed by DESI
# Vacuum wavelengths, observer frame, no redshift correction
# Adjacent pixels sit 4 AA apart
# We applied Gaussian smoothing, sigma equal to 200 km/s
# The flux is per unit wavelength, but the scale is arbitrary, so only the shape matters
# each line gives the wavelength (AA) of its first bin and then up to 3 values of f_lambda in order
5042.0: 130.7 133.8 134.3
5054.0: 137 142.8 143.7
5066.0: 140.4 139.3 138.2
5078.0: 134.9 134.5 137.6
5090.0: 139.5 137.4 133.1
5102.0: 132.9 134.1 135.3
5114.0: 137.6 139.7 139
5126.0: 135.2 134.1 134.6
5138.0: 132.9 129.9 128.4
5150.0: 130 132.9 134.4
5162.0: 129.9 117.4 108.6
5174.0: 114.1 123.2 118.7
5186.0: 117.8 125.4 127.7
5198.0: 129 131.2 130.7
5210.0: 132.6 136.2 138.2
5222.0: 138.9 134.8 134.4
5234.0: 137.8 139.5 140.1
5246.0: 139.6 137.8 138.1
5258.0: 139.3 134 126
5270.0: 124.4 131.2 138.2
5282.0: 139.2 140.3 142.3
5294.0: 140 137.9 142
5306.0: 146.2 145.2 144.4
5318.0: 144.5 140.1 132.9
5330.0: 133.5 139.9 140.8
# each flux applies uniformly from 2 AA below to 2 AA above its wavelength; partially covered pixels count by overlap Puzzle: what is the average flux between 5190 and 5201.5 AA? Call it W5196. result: 128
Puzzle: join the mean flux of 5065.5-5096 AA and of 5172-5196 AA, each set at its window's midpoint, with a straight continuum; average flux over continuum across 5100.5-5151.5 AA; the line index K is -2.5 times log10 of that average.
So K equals -0.03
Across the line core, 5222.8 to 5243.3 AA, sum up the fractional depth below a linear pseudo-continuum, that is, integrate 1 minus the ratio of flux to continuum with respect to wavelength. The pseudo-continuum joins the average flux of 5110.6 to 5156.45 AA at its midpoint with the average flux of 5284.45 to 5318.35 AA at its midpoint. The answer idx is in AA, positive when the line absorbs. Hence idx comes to 0.3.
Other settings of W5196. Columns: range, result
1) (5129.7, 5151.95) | 131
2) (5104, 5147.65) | 135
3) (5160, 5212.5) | 124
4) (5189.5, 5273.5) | 134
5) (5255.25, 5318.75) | 138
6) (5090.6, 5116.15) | 135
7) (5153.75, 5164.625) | 131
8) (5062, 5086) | 138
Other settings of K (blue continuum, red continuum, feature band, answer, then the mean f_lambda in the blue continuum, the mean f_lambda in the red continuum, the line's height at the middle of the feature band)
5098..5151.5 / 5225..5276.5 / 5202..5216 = 0.02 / 134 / 135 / 135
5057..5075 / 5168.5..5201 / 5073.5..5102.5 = 0.01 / 141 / 121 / 137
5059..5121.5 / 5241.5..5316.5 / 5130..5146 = 0.04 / 137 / 138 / 138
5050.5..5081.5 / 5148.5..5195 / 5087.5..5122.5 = -0.03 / 139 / 123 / 133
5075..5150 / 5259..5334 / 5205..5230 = 0.01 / 135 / 138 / 137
